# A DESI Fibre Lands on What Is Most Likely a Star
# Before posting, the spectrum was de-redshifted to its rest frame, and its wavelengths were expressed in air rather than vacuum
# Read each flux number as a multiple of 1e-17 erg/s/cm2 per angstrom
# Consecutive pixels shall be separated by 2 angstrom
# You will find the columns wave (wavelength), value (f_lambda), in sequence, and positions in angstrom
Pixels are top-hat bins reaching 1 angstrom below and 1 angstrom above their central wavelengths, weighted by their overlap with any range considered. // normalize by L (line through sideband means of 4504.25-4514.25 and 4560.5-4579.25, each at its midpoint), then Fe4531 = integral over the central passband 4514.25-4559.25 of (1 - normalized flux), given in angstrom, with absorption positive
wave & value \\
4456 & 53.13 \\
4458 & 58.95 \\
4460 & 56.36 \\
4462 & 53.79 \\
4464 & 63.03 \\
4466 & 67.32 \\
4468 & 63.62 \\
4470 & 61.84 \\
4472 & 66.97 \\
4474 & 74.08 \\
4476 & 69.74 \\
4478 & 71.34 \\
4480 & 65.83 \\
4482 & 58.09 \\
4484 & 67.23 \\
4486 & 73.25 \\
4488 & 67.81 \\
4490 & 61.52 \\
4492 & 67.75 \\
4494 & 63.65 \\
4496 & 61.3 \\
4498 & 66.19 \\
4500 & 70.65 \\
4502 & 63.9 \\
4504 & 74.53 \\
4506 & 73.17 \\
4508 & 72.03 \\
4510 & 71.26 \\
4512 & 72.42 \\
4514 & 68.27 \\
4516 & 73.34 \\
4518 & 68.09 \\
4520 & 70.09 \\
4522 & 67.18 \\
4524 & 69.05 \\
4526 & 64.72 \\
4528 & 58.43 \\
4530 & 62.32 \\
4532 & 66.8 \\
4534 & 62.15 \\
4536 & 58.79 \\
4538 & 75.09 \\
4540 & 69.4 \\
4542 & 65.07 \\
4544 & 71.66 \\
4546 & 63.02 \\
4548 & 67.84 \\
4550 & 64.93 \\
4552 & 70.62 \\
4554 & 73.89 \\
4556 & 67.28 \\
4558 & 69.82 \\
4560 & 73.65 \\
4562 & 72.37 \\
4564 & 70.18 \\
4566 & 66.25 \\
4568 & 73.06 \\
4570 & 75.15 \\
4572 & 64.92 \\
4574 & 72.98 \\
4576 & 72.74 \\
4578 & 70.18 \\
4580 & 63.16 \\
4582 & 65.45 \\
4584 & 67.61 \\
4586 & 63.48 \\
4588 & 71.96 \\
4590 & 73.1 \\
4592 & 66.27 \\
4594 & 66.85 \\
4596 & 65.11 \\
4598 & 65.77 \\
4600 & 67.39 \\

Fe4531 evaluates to 2.6 angstrom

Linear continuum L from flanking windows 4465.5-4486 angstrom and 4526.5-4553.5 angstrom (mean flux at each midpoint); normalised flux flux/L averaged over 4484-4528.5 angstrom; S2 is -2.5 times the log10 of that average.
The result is -0.03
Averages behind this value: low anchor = 66.9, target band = 68.2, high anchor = 66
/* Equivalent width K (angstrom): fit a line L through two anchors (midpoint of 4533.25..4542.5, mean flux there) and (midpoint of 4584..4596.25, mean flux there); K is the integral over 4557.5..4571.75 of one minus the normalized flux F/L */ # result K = -0.9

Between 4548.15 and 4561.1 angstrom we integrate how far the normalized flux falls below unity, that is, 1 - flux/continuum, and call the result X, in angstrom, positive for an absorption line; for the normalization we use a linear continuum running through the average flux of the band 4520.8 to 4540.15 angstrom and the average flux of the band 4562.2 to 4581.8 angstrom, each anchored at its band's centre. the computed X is -0.4 angstrom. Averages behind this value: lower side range 65.3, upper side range 69.8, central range 69.9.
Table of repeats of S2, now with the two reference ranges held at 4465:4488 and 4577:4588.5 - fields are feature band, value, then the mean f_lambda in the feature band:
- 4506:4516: -0.07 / 71.4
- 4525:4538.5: 0.06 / 63.6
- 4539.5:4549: -0.01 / 67.3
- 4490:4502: 0.03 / 65.4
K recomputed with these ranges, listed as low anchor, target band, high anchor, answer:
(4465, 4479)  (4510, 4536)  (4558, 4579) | 1.04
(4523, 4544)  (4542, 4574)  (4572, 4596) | -1.33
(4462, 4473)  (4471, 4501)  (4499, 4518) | -0.09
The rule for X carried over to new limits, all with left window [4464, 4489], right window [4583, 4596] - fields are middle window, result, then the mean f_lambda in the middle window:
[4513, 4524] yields -0.32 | 69.4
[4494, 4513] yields -0.53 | 69.2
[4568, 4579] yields -0.57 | 71.4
